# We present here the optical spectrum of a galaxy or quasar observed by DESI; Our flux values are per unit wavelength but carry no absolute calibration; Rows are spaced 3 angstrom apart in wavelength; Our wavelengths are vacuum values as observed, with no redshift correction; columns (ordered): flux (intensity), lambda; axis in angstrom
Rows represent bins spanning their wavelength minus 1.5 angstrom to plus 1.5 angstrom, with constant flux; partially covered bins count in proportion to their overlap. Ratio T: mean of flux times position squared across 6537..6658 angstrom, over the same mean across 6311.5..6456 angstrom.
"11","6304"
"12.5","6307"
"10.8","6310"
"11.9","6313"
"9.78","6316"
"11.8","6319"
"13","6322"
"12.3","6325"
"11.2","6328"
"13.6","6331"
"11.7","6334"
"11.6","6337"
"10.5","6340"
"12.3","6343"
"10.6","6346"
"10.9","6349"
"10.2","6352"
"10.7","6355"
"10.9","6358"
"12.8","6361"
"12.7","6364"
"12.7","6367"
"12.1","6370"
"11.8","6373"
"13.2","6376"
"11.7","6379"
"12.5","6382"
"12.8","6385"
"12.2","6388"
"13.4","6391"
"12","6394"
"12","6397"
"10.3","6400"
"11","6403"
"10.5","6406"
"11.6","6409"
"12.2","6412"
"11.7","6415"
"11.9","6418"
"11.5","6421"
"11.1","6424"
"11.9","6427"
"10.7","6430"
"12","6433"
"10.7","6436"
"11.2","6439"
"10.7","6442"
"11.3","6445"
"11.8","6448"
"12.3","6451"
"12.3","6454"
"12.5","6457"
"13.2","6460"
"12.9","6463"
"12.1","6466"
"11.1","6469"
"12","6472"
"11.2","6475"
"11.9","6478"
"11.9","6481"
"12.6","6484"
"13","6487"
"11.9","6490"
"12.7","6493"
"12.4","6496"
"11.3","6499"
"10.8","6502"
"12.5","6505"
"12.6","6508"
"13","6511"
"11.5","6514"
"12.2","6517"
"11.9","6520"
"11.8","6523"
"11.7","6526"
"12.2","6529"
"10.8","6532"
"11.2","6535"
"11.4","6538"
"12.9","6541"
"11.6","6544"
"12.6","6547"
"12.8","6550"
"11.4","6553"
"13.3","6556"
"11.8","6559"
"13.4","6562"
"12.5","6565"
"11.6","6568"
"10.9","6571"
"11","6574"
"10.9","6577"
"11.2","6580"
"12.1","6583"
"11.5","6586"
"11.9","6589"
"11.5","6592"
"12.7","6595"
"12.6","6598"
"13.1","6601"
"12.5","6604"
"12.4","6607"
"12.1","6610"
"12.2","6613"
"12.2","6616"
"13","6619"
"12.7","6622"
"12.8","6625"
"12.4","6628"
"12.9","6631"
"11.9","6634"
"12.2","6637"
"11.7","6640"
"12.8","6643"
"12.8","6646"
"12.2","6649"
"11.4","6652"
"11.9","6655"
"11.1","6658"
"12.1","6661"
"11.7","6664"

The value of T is 1.11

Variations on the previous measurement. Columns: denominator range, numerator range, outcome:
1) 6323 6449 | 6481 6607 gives 1.08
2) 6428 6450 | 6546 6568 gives 1.15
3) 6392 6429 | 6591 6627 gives 1.16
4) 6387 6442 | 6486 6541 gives 1.07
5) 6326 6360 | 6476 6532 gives 1.12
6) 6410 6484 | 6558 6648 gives 1.09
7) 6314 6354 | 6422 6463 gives 1.05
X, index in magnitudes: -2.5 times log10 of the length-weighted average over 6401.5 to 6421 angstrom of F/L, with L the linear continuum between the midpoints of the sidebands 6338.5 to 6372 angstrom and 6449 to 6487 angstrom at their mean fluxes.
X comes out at 0.03 mag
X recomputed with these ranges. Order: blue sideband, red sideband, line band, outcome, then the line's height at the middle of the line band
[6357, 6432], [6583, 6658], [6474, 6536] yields 0.01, 12.1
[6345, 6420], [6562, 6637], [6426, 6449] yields 0.06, 11.9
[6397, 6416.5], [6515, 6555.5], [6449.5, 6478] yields -0.06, 11.6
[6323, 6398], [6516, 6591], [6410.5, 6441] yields 0.04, 11.9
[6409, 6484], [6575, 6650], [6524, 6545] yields 0.03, 12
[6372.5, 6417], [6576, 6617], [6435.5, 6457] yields 0.04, 12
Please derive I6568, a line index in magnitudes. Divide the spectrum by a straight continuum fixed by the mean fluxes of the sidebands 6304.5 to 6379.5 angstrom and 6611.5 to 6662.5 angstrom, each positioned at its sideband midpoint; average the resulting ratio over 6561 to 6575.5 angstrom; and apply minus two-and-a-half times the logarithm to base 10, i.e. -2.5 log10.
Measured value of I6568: 0.03 mag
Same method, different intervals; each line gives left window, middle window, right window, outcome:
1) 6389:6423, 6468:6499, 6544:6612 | -0.02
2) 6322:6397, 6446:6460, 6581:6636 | -0.02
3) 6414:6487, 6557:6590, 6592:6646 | 0.05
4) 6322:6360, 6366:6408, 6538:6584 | -0.04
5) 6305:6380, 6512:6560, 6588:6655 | 0.02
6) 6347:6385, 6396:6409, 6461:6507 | 0.09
